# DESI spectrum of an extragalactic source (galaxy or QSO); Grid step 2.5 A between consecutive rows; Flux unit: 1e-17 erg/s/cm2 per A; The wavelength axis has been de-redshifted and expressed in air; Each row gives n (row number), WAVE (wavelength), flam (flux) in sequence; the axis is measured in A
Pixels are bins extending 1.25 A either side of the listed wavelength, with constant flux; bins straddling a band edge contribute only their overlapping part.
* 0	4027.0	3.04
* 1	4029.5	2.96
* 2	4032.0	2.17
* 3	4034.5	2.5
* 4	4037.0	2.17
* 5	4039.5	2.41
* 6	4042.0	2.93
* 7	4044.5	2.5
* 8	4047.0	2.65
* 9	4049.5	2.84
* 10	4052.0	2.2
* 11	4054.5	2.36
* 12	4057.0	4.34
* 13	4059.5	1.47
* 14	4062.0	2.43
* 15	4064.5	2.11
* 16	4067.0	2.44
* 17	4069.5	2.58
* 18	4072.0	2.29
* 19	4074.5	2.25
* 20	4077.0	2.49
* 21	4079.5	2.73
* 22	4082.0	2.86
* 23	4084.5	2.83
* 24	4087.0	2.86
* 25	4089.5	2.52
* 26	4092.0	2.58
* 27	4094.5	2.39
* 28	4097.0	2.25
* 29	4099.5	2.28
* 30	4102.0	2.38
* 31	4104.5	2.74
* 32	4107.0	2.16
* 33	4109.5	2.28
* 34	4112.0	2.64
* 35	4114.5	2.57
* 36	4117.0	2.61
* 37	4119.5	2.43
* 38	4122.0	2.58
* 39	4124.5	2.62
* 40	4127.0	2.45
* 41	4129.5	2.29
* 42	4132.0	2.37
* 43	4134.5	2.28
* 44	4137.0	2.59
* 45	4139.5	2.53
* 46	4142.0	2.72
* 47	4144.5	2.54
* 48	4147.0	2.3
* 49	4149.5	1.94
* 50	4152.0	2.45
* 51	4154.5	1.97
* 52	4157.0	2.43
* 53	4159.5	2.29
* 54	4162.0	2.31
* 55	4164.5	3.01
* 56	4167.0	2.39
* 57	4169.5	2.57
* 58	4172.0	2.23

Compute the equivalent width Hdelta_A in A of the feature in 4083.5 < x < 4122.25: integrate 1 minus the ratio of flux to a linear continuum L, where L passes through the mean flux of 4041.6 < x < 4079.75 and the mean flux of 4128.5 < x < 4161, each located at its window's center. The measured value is -0.94 A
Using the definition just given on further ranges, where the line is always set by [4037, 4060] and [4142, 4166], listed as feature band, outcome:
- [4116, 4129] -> -0.3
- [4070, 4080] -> 0.6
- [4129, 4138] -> 0.2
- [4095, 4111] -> 1.0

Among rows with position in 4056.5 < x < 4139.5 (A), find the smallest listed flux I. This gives 1.47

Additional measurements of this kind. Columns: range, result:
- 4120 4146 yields 2.28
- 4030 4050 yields 2.17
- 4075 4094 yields 2.49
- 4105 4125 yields 2.16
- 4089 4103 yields 2.25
